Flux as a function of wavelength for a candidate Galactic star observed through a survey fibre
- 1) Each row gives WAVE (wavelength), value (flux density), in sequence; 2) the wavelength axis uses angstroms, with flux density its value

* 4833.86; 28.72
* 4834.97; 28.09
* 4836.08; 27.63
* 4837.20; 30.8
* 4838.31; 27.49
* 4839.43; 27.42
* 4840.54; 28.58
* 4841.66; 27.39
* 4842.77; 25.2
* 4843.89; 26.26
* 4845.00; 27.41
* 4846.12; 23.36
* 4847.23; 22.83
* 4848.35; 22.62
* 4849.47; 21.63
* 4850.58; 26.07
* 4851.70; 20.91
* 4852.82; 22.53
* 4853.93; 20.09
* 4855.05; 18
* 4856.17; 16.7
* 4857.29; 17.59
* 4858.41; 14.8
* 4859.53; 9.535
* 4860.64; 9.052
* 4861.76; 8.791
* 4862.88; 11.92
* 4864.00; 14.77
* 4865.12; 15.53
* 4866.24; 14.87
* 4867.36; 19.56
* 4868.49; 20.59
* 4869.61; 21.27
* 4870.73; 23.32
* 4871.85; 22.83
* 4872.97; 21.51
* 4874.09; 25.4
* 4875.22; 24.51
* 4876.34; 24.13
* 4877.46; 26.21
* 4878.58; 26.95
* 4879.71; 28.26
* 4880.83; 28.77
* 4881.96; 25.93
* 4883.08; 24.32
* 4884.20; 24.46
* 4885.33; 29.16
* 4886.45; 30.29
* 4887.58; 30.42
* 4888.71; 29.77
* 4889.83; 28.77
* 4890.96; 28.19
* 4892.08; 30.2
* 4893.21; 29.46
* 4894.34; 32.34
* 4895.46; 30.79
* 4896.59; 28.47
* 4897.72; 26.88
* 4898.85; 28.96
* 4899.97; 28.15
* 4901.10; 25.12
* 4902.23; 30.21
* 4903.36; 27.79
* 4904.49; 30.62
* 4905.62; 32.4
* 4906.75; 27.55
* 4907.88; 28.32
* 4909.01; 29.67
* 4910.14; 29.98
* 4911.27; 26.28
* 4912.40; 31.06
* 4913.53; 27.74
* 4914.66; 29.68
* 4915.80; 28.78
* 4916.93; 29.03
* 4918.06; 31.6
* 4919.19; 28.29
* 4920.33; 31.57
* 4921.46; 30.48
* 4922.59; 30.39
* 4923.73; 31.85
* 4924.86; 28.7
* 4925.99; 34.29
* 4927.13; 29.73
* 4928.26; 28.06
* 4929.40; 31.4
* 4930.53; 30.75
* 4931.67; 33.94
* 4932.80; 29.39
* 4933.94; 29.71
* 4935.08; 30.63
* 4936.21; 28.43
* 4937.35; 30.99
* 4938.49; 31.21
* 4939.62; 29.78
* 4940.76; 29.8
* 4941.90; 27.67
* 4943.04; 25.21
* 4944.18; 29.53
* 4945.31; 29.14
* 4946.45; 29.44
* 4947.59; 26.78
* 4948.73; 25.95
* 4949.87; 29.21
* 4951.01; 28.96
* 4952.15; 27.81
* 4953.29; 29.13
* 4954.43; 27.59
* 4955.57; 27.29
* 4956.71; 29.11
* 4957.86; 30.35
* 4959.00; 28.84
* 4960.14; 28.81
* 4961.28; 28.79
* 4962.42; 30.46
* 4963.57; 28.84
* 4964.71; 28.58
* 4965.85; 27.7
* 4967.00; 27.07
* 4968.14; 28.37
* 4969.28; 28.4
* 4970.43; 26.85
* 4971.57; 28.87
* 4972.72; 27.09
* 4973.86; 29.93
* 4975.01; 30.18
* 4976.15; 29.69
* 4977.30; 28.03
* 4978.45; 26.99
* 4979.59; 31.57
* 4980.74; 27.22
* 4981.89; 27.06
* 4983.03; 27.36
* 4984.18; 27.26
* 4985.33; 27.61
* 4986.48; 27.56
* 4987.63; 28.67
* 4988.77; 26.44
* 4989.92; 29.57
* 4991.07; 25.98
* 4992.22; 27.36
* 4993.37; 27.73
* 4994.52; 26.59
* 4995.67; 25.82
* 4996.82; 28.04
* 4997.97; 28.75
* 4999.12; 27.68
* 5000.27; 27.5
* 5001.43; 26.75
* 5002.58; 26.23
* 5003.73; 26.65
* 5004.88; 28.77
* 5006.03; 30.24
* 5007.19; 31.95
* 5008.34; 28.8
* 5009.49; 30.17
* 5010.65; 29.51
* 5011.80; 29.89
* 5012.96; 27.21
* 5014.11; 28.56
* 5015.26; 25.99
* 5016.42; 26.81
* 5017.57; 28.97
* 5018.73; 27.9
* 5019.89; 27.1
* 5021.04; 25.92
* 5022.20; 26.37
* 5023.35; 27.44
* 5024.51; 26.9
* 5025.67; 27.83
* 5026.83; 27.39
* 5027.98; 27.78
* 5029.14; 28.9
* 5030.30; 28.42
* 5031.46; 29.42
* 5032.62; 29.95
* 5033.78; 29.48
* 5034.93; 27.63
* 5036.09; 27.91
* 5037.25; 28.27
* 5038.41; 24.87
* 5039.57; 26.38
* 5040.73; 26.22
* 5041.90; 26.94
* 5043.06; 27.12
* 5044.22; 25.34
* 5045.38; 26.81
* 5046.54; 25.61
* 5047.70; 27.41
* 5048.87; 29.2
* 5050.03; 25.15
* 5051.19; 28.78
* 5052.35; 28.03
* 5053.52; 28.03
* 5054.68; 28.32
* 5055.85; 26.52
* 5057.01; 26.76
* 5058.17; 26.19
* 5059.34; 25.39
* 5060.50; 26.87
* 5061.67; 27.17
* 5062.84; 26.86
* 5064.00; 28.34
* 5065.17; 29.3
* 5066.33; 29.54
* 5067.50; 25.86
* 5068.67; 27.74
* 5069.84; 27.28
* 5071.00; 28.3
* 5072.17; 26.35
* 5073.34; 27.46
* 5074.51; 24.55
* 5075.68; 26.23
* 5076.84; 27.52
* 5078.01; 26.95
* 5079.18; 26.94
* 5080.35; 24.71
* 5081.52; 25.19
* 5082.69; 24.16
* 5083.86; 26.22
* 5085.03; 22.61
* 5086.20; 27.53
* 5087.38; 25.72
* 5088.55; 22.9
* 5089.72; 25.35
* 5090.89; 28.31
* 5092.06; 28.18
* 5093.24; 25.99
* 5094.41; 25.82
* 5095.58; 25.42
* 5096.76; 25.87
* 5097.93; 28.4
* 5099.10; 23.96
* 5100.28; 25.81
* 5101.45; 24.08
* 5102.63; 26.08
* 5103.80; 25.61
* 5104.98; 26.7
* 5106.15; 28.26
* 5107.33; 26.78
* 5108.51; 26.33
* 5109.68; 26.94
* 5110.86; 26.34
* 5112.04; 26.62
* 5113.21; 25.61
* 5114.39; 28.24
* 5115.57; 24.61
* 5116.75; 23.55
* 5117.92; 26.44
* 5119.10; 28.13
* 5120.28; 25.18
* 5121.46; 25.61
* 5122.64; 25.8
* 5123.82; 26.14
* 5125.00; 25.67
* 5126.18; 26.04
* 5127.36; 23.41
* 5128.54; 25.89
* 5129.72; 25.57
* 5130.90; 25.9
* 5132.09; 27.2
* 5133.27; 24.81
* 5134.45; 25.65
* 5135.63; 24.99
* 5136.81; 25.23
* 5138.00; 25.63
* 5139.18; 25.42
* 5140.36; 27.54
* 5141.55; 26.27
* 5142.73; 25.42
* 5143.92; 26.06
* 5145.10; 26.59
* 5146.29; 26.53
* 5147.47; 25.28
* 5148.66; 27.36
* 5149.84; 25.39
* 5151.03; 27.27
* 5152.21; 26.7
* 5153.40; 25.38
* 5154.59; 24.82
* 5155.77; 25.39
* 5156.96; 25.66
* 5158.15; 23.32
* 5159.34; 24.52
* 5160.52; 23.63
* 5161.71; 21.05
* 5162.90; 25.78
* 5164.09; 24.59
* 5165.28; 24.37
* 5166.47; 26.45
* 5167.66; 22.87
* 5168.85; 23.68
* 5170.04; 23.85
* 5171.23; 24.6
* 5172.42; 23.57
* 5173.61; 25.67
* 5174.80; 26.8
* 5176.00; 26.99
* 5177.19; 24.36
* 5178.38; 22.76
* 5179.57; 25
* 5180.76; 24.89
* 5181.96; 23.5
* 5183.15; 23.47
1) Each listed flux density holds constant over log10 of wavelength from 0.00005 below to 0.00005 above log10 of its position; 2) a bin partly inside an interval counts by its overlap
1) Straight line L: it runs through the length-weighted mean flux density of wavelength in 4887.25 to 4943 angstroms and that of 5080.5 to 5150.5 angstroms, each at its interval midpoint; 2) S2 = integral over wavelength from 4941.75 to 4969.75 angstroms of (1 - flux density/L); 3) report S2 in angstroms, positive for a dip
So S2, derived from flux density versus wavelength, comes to 0.5 angstroms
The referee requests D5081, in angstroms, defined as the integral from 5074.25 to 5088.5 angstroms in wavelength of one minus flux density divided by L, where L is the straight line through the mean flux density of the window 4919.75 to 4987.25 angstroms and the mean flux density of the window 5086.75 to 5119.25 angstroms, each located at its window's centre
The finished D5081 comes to 0.5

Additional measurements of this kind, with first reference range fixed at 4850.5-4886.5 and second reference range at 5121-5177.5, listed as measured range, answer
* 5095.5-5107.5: -0.8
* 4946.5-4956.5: -2.7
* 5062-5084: -2.5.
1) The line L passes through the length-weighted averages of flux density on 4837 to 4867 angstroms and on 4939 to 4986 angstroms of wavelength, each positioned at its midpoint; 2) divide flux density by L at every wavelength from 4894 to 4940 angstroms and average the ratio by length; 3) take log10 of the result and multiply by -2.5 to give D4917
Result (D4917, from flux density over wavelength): -0.19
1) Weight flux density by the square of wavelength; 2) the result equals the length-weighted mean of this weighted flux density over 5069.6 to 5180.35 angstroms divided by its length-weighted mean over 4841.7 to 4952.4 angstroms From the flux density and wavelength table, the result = 1.1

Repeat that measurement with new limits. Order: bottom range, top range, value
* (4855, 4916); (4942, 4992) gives 1.18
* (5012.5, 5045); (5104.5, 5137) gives 0.98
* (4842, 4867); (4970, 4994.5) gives 1.58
